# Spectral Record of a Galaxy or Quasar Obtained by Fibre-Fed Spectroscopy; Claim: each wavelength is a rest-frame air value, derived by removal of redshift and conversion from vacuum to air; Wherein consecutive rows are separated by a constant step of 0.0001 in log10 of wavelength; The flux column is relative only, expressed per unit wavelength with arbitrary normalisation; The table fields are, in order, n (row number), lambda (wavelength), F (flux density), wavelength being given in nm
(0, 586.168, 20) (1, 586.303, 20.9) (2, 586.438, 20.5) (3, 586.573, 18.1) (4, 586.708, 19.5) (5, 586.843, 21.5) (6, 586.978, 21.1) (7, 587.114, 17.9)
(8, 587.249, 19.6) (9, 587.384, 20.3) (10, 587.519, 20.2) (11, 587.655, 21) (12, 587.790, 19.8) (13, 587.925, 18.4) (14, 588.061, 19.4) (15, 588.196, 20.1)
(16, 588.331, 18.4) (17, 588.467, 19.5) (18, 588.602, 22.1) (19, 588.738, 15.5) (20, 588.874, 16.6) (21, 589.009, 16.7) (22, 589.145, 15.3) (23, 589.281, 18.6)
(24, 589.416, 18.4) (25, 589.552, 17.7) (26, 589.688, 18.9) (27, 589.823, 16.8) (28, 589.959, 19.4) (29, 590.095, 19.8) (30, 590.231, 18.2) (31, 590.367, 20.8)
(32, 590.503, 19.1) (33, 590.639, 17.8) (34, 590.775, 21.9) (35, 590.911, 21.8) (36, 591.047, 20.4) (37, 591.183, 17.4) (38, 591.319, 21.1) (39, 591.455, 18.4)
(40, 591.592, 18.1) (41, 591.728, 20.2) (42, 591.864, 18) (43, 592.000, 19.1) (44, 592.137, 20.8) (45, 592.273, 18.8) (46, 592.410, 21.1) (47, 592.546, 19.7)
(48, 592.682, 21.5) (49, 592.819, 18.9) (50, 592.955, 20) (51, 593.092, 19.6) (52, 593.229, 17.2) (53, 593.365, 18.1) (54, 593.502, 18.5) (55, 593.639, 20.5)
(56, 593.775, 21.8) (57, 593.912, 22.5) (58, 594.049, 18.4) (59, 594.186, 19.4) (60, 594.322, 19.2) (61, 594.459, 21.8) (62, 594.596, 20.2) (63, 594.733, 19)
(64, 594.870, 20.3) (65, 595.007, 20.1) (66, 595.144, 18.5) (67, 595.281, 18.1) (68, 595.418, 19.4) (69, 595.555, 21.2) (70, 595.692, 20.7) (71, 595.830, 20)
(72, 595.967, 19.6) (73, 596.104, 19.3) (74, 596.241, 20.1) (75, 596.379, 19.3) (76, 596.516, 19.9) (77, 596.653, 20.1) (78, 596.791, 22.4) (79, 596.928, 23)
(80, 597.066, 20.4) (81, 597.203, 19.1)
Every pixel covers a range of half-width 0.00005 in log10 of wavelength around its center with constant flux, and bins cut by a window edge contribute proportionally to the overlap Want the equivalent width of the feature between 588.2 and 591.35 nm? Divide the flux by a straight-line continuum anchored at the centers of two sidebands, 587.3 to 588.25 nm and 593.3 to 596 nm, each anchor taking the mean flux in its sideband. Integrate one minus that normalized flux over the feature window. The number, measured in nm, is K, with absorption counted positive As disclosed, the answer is 0.172 nm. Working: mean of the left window 19.9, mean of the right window 19.9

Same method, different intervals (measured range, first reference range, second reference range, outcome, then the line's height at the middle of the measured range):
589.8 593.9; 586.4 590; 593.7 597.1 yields 0.00 nm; 19.6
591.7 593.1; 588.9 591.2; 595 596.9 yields -0.04 nm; 19.2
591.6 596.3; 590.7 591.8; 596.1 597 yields 0.13 nm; 20.3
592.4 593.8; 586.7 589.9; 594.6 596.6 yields -0.01 nm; 19.4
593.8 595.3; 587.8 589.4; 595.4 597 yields 0.01 nm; 20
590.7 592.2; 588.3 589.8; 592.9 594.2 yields -0.07 nm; 18.8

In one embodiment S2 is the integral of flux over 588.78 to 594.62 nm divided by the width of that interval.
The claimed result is 19.2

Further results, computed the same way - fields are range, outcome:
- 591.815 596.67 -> 19.7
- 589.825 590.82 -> 19.3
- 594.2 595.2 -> 19.9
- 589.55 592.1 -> 19.3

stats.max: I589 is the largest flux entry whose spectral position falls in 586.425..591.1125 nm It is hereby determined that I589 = 22.1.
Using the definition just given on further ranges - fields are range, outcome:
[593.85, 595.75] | 22.5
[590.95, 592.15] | 21.1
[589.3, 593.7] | 21.9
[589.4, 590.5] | 20.8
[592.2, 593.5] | 21.5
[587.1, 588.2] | 21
